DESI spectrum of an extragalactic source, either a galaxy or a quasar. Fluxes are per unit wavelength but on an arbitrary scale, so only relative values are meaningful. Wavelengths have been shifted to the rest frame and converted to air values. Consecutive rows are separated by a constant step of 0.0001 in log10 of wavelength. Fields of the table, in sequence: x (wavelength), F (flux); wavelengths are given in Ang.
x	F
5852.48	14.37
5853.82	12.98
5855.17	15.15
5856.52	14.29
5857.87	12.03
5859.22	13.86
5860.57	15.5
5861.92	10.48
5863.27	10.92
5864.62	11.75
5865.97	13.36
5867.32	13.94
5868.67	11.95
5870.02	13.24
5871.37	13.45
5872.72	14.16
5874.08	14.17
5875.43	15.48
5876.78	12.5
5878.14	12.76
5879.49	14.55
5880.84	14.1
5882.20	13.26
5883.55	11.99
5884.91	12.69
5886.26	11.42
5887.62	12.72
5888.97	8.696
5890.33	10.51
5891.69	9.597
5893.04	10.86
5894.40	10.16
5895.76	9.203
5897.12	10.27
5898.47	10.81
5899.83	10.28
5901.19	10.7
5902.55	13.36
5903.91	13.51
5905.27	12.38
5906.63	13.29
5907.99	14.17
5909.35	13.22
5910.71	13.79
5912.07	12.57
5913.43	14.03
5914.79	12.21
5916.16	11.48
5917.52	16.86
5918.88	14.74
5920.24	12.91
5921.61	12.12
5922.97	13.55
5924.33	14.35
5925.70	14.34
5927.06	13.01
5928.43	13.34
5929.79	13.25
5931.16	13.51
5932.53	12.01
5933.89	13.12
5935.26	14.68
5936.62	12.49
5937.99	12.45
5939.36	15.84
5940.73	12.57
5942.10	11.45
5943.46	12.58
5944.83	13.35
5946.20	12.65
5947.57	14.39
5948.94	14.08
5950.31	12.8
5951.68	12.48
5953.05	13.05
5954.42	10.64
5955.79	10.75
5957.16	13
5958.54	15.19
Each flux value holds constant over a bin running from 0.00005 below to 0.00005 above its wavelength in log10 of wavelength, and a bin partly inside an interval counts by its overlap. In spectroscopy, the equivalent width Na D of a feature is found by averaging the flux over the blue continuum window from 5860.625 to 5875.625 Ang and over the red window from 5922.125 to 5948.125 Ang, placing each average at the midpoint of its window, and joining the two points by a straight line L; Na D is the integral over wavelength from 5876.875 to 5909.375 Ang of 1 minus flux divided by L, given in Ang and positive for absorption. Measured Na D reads 3.2 Ang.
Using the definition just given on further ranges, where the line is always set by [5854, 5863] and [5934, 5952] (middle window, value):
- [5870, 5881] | -0.4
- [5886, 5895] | 1.9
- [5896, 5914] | 1.2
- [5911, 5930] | -0.3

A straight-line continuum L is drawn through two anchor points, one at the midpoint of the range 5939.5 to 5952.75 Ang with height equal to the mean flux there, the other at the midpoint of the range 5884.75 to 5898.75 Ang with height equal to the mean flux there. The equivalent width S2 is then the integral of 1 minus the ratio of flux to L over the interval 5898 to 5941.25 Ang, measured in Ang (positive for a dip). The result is -4.9 Ang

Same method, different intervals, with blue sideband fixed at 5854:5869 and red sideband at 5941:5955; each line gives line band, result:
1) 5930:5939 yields -0.2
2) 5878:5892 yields 1.0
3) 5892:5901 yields 1.9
